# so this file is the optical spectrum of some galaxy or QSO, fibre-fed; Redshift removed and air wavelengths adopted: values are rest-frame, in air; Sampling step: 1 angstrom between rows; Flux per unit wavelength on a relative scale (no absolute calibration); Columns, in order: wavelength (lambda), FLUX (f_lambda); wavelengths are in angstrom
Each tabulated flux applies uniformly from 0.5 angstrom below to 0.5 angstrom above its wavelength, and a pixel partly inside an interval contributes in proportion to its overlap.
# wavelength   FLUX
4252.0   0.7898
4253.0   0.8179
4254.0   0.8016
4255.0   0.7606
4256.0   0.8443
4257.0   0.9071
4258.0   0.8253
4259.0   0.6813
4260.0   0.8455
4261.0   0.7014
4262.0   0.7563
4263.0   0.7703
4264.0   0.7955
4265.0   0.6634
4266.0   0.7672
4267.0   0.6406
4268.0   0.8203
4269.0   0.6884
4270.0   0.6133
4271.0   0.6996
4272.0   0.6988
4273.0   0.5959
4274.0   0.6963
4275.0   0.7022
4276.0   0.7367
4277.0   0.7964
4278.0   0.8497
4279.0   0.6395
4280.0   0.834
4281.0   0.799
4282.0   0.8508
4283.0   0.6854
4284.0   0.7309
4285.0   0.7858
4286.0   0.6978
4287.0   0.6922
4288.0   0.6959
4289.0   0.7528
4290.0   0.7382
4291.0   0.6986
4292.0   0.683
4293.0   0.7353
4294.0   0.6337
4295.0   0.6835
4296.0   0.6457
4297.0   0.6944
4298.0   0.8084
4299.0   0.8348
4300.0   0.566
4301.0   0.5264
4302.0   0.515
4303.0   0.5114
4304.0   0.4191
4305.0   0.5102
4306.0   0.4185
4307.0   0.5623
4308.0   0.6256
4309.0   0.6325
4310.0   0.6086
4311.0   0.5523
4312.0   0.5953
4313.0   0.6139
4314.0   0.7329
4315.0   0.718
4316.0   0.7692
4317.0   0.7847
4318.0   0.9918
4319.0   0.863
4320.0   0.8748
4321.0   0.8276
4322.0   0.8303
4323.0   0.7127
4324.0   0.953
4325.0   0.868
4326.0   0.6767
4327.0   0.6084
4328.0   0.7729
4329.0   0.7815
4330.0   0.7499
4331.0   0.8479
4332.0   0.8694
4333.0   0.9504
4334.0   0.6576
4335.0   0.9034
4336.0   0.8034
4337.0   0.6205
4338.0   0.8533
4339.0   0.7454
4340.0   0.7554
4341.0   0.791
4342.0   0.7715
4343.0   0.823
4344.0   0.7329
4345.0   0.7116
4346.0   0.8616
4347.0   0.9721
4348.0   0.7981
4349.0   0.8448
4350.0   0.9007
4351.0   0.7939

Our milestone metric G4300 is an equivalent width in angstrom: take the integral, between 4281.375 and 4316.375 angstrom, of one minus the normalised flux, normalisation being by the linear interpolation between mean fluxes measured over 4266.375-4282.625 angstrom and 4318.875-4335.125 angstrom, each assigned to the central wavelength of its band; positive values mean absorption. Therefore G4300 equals 4.9 angstrom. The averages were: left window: 0.729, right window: 0.805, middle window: 0.655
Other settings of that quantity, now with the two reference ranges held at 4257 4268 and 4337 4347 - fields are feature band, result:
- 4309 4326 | 0.3 angstrom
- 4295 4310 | 3.4 angstrom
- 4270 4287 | 0.6 angstrom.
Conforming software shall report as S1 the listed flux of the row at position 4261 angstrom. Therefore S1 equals 0.7014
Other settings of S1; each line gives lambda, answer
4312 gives 0.5953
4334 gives 0.6576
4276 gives 0.7367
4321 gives 0.8276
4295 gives 0.6835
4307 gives 0.5623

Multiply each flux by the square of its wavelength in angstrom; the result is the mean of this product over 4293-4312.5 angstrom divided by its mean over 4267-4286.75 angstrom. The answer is 0.83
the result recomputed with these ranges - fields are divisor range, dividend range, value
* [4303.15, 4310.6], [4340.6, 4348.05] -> 1.53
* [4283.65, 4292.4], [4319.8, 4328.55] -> 1.11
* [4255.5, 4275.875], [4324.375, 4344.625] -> 1.09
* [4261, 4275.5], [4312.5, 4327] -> 1.15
